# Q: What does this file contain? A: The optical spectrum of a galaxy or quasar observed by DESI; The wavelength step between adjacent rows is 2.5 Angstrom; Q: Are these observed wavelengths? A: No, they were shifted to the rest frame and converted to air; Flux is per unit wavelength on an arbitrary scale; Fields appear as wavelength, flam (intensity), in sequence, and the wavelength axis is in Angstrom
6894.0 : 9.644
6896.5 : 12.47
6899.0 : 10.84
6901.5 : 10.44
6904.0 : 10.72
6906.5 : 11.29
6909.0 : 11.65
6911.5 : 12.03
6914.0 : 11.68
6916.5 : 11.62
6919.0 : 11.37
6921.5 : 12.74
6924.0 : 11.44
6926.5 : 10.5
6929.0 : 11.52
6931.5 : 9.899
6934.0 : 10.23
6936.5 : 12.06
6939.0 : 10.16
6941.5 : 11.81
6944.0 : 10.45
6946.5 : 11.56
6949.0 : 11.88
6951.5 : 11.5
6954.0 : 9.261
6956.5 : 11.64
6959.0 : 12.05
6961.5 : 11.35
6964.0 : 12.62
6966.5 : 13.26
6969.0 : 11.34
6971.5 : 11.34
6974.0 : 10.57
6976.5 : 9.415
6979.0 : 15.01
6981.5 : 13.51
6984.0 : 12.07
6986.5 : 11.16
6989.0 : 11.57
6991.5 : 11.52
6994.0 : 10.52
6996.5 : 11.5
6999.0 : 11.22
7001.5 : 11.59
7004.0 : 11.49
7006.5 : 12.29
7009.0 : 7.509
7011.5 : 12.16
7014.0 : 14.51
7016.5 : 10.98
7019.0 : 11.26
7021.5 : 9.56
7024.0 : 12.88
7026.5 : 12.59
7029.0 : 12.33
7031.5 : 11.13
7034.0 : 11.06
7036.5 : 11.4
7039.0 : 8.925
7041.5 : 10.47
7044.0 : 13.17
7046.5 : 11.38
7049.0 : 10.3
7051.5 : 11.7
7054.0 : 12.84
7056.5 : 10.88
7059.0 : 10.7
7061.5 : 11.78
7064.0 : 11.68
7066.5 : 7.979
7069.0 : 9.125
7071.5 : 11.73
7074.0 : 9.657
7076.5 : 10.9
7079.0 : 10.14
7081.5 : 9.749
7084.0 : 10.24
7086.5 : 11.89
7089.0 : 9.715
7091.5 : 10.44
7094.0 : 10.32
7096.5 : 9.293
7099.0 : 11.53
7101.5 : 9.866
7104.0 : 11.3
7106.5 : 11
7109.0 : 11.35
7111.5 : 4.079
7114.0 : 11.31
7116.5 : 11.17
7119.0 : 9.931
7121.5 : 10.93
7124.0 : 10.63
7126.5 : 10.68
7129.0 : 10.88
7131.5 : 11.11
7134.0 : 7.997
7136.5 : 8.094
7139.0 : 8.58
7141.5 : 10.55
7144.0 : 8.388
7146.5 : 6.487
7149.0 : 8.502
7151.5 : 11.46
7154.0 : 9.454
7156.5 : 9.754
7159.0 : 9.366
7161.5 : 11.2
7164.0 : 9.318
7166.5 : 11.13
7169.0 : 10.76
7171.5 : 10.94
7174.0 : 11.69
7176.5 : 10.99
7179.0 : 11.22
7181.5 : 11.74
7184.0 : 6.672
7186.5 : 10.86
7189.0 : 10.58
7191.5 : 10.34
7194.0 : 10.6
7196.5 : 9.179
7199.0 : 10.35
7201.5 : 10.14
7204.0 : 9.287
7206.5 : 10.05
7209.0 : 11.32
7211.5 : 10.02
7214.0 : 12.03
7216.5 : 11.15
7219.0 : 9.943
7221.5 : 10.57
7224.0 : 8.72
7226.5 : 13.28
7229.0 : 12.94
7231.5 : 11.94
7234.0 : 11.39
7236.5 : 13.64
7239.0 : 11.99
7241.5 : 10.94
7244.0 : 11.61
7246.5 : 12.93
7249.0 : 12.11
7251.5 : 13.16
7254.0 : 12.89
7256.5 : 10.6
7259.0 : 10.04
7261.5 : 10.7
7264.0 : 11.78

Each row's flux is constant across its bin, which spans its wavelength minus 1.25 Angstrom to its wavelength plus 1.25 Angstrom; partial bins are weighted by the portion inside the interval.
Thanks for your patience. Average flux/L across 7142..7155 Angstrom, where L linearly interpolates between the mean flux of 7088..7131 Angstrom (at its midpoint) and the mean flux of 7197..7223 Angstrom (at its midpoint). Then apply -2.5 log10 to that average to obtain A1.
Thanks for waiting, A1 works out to 0.16 mag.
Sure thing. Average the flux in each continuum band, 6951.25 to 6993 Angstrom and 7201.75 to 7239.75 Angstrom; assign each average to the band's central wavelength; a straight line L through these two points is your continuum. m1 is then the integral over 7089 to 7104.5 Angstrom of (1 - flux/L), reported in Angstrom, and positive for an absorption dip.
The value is 1.5 Angstrom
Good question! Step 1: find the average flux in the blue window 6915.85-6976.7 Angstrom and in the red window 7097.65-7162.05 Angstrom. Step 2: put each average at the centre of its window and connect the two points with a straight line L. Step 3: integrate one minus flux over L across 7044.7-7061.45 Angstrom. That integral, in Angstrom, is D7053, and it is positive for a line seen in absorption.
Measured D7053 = -1.5 Angstrom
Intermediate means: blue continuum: 11.3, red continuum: 9.81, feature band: 11.4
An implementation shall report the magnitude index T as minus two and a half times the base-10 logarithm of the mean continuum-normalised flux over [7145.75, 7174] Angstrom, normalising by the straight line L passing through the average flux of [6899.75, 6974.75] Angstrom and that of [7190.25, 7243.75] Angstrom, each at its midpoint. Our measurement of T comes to 0.11 mag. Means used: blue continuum 11.3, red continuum 11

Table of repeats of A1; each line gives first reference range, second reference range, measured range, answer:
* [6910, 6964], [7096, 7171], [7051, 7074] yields -0.04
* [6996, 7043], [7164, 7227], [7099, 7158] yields 0.11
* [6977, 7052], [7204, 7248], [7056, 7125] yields 0.12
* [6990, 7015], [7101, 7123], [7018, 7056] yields -0.04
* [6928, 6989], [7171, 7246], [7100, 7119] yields 0.11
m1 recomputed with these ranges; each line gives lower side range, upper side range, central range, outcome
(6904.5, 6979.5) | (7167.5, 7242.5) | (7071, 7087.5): 0.8 Angstrom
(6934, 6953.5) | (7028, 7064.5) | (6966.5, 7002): -1.3 Angstrom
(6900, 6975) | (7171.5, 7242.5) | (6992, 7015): -0.4 Angstrom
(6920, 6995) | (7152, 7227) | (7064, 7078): 1.2 Angstrom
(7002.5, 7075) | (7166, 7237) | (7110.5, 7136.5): 2.7 Angstrom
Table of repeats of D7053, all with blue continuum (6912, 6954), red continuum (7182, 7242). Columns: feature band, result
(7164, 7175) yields -0.1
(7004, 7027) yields -0.8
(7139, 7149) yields 2.2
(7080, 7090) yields 0.5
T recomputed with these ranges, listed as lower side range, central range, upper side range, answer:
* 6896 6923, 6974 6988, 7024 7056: -0.053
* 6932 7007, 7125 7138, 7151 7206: 0.088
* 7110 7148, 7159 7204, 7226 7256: 0.037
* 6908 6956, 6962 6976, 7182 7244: -0.047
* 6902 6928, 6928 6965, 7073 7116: 0.005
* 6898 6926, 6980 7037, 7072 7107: -0.066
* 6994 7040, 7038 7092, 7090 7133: 0.012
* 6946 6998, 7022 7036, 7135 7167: -0.087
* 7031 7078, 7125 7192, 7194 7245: 0.105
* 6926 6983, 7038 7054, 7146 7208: -0.026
